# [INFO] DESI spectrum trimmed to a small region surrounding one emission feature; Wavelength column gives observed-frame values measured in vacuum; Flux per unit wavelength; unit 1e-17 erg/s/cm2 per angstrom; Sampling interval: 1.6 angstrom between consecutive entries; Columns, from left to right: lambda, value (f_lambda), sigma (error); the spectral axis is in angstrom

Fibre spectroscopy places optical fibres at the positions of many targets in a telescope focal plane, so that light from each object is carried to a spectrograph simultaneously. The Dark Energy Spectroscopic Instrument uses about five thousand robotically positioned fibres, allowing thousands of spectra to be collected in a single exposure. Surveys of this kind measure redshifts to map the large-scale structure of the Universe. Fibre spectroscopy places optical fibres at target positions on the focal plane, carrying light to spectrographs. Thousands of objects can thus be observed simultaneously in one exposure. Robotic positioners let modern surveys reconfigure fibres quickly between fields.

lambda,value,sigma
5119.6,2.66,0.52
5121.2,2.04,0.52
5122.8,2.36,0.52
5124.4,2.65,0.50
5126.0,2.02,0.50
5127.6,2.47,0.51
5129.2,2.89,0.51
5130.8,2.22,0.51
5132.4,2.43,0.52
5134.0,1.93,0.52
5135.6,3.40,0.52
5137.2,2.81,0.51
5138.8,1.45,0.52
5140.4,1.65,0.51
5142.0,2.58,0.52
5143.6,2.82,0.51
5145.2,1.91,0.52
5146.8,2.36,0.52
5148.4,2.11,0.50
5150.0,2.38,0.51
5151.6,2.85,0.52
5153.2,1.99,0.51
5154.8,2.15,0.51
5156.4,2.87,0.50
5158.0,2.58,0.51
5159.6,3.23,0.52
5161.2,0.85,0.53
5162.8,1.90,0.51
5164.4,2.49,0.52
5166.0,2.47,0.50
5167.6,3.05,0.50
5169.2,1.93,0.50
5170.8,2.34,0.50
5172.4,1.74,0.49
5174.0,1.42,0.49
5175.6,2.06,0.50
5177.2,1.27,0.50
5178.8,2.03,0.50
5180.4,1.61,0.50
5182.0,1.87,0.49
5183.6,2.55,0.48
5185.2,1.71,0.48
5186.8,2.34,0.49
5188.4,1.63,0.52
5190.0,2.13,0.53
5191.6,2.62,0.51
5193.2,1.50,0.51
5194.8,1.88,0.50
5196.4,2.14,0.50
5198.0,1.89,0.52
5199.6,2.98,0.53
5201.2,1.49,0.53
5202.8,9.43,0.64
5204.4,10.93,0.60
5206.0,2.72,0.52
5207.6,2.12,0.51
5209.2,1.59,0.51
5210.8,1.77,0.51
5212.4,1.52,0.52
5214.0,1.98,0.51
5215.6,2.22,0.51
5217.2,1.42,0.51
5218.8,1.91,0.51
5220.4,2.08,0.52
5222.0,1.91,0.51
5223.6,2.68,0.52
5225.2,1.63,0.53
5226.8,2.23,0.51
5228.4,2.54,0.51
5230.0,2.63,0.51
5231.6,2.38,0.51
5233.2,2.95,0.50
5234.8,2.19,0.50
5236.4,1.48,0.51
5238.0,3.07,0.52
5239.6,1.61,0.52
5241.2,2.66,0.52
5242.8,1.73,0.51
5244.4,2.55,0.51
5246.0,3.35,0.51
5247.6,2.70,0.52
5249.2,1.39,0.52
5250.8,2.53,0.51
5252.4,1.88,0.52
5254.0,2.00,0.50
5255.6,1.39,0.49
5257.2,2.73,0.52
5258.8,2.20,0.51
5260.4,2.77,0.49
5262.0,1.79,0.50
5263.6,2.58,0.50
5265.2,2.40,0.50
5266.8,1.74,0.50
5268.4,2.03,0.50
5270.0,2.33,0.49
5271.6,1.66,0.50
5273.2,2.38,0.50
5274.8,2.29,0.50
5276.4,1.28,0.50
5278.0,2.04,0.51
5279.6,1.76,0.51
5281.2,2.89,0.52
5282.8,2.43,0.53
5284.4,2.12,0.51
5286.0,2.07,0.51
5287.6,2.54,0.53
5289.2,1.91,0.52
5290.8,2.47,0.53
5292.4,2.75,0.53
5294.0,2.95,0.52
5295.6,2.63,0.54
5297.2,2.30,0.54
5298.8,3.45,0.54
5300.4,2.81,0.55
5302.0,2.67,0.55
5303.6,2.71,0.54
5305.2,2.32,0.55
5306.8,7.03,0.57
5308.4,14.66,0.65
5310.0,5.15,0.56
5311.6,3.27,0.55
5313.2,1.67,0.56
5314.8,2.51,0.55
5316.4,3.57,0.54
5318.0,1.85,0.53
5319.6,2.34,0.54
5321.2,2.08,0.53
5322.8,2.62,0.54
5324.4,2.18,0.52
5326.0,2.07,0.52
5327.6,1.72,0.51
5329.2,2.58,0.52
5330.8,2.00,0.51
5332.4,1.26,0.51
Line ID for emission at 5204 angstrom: Hbeta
